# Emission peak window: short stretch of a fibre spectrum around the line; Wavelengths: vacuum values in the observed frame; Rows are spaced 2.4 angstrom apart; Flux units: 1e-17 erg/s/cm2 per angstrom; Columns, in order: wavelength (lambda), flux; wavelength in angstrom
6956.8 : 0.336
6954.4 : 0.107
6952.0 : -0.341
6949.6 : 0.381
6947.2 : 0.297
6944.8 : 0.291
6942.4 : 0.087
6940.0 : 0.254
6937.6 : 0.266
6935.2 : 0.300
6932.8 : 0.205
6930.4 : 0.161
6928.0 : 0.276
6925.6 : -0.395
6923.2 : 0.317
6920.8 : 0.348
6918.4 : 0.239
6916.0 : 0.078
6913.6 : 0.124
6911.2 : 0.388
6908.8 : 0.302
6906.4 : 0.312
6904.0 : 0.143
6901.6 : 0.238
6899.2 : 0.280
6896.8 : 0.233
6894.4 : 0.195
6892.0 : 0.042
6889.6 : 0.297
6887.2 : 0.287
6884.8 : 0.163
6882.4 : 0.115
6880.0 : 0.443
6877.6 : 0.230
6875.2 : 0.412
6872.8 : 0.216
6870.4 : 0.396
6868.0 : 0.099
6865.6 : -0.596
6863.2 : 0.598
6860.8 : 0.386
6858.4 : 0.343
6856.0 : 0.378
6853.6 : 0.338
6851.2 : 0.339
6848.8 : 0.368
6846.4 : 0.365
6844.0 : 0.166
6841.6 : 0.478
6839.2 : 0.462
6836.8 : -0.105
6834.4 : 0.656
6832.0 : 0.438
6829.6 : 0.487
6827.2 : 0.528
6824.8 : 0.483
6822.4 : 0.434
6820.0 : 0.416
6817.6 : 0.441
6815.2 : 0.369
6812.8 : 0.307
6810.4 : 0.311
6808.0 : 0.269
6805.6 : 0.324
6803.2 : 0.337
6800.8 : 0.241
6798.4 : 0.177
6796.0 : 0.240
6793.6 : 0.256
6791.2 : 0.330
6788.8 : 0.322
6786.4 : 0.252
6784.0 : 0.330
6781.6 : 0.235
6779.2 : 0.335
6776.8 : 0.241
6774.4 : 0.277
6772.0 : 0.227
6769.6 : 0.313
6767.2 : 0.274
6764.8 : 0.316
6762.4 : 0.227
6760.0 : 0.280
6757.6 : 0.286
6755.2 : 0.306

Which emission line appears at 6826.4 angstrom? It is C III] 1909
